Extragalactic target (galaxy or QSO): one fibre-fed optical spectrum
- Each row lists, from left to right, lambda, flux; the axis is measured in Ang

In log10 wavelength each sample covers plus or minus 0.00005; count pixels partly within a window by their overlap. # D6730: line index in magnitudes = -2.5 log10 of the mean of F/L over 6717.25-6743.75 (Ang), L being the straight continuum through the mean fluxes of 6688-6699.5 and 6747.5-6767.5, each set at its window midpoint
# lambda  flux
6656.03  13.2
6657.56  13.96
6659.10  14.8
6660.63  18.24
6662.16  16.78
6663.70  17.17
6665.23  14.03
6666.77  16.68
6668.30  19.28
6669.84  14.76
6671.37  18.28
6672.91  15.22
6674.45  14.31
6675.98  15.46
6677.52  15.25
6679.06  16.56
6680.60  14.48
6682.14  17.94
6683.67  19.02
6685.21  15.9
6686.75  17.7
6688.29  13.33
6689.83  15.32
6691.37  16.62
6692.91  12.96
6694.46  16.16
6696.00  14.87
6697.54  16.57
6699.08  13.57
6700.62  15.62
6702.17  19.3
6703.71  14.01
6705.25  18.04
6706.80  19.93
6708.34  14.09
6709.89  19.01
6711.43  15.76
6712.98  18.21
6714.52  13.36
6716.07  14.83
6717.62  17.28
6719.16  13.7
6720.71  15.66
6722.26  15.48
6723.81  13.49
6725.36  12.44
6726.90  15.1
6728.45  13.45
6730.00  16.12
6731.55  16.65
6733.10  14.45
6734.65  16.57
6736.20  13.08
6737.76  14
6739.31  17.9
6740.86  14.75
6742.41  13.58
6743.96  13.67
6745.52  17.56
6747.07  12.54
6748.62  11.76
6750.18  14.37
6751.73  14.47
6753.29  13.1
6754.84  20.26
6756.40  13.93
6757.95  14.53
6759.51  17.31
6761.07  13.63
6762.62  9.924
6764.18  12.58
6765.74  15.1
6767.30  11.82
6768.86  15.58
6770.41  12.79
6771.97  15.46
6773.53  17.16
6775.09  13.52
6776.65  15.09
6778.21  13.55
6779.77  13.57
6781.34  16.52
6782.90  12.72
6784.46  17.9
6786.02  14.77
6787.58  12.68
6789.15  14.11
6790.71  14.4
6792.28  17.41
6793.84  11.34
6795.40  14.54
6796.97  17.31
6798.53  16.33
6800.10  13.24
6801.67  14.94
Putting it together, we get -0.03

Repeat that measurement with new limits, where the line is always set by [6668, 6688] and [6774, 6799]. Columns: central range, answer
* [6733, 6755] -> 0.05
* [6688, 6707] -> 0.02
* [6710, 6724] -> 0.01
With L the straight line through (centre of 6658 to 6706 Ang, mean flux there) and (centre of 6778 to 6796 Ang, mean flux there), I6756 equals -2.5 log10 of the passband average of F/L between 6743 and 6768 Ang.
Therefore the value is 0.060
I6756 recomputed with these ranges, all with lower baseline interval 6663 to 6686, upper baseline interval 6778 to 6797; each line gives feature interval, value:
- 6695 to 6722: -0.02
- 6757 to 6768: 0.11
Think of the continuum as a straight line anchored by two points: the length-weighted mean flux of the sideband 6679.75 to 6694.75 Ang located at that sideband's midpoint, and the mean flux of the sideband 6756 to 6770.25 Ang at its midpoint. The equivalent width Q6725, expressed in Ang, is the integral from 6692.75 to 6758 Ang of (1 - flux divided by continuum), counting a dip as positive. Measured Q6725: -1.9 Ang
